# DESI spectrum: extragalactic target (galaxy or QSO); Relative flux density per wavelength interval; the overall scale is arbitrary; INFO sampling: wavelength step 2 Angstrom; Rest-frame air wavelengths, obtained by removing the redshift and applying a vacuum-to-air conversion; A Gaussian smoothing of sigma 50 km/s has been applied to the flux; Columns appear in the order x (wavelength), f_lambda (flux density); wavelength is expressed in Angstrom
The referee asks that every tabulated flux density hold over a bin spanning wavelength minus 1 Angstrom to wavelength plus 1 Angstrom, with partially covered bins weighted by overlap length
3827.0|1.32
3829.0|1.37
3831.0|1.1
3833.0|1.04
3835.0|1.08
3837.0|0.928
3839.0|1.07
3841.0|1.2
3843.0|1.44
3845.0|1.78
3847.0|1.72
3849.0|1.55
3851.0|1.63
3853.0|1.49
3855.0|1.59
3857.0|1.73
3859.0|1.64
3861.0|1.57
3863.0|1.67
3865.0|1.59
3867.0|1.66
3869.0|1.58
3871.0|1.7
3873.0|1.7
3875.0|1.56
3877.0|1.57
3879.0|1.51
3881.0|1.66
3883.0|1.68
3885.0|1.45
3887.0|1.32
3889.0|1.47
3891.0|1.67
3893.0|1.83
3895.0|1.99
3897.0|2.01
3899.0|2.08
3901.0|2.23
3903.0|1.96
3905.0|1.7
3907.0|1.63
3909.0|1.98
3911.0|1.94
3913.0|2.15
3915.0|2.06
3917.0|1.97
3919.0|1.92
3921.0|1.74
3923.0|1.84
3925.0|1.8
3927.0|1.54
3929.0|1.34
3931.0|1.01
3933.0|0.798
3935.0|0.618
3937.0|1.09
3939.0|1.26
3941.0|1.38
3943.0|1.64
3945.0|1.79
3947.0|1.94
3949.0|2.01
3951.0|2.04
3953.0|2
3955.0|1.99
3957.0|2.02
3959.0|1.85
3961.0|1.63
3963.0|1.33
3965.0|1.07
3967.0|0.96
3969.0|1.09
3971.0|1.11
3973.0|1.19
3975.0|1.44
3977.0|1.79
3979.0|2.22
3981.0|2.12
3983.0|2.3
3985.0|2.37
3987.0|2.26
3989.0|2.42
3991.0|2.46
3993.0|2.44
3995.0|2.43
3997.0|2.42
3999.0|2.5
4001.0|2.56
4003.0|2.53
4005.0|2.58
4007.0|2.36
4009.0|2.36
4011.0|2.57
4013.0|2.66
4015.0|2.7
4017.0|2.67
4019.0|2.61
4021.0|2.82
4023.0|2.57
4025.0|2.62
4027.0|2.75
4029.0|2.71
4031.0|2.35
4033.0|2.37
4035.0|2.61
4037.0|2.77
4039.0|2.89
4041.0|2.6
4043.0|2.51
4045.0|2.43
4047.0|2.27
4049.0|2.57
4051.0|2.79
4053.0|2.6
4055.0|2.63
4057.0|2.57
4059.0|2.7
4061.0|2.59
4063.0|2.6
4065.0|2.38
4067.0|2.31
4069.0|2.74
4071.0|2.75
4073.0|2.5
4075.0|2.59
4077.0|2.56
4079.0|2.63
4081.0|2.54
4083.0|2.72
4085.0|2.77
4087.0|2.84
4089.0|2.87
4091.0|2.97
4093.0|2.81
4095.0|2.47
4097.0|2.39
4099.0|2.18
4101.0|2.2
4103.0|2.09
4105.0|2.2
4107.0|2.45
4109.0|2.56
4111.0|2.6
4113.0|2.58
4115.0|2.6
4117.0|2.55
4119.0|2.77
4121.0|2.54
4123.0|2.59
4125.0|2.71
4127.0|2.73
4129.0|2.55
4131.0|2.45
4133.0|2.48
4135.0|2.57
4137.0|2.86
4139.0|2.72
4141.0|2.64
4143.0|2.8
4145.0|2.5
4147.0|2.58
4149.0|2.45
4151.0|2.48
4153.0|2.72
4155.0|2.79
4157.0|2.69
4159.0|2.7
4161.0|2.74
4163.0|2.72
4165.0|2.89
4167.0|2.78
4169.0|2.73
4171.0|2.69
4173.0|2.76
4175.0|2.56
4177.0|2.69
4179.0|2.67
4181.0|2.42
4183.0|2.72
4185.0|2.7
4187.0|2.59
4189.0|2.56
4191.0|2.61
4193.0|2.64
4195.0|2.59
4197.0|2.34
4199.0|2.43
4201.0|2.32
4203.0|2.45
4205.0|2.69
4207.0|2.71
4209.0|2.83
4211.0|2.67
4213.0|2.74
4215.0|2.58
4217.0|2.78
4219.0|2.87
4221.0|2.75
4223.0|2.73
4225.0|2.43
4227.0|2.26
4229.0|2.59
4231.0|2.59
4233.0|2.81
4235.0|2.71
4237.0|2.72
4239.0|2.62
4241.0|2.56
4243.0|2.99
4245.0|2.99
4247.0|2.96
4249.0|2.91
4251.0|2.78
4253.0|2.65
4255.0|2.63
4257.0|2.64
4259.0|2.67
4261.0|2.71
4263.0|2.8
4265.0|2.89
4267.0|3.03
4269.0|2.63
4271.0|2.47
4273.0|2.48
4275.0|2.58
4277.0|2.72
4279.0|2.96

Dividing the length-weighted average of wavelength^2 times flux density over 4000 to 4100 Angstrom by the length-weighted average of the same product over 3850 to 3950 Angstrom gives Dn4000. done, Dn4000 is 1.7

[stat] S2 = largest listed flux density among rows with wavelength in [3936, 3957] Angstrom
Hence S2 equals 2.04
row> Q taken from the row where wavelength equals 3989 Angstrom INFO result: 2.42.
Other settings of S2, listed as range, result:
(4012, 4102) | 2.97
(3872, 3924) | 2.23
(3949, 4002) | 2.56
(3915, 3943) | 2.06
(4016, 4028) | 2.82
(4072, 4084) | 2.72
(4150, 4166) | 2.89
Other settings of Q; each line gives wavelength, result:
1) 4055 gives 2.63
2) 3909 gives 1.98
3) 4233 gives 2.81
